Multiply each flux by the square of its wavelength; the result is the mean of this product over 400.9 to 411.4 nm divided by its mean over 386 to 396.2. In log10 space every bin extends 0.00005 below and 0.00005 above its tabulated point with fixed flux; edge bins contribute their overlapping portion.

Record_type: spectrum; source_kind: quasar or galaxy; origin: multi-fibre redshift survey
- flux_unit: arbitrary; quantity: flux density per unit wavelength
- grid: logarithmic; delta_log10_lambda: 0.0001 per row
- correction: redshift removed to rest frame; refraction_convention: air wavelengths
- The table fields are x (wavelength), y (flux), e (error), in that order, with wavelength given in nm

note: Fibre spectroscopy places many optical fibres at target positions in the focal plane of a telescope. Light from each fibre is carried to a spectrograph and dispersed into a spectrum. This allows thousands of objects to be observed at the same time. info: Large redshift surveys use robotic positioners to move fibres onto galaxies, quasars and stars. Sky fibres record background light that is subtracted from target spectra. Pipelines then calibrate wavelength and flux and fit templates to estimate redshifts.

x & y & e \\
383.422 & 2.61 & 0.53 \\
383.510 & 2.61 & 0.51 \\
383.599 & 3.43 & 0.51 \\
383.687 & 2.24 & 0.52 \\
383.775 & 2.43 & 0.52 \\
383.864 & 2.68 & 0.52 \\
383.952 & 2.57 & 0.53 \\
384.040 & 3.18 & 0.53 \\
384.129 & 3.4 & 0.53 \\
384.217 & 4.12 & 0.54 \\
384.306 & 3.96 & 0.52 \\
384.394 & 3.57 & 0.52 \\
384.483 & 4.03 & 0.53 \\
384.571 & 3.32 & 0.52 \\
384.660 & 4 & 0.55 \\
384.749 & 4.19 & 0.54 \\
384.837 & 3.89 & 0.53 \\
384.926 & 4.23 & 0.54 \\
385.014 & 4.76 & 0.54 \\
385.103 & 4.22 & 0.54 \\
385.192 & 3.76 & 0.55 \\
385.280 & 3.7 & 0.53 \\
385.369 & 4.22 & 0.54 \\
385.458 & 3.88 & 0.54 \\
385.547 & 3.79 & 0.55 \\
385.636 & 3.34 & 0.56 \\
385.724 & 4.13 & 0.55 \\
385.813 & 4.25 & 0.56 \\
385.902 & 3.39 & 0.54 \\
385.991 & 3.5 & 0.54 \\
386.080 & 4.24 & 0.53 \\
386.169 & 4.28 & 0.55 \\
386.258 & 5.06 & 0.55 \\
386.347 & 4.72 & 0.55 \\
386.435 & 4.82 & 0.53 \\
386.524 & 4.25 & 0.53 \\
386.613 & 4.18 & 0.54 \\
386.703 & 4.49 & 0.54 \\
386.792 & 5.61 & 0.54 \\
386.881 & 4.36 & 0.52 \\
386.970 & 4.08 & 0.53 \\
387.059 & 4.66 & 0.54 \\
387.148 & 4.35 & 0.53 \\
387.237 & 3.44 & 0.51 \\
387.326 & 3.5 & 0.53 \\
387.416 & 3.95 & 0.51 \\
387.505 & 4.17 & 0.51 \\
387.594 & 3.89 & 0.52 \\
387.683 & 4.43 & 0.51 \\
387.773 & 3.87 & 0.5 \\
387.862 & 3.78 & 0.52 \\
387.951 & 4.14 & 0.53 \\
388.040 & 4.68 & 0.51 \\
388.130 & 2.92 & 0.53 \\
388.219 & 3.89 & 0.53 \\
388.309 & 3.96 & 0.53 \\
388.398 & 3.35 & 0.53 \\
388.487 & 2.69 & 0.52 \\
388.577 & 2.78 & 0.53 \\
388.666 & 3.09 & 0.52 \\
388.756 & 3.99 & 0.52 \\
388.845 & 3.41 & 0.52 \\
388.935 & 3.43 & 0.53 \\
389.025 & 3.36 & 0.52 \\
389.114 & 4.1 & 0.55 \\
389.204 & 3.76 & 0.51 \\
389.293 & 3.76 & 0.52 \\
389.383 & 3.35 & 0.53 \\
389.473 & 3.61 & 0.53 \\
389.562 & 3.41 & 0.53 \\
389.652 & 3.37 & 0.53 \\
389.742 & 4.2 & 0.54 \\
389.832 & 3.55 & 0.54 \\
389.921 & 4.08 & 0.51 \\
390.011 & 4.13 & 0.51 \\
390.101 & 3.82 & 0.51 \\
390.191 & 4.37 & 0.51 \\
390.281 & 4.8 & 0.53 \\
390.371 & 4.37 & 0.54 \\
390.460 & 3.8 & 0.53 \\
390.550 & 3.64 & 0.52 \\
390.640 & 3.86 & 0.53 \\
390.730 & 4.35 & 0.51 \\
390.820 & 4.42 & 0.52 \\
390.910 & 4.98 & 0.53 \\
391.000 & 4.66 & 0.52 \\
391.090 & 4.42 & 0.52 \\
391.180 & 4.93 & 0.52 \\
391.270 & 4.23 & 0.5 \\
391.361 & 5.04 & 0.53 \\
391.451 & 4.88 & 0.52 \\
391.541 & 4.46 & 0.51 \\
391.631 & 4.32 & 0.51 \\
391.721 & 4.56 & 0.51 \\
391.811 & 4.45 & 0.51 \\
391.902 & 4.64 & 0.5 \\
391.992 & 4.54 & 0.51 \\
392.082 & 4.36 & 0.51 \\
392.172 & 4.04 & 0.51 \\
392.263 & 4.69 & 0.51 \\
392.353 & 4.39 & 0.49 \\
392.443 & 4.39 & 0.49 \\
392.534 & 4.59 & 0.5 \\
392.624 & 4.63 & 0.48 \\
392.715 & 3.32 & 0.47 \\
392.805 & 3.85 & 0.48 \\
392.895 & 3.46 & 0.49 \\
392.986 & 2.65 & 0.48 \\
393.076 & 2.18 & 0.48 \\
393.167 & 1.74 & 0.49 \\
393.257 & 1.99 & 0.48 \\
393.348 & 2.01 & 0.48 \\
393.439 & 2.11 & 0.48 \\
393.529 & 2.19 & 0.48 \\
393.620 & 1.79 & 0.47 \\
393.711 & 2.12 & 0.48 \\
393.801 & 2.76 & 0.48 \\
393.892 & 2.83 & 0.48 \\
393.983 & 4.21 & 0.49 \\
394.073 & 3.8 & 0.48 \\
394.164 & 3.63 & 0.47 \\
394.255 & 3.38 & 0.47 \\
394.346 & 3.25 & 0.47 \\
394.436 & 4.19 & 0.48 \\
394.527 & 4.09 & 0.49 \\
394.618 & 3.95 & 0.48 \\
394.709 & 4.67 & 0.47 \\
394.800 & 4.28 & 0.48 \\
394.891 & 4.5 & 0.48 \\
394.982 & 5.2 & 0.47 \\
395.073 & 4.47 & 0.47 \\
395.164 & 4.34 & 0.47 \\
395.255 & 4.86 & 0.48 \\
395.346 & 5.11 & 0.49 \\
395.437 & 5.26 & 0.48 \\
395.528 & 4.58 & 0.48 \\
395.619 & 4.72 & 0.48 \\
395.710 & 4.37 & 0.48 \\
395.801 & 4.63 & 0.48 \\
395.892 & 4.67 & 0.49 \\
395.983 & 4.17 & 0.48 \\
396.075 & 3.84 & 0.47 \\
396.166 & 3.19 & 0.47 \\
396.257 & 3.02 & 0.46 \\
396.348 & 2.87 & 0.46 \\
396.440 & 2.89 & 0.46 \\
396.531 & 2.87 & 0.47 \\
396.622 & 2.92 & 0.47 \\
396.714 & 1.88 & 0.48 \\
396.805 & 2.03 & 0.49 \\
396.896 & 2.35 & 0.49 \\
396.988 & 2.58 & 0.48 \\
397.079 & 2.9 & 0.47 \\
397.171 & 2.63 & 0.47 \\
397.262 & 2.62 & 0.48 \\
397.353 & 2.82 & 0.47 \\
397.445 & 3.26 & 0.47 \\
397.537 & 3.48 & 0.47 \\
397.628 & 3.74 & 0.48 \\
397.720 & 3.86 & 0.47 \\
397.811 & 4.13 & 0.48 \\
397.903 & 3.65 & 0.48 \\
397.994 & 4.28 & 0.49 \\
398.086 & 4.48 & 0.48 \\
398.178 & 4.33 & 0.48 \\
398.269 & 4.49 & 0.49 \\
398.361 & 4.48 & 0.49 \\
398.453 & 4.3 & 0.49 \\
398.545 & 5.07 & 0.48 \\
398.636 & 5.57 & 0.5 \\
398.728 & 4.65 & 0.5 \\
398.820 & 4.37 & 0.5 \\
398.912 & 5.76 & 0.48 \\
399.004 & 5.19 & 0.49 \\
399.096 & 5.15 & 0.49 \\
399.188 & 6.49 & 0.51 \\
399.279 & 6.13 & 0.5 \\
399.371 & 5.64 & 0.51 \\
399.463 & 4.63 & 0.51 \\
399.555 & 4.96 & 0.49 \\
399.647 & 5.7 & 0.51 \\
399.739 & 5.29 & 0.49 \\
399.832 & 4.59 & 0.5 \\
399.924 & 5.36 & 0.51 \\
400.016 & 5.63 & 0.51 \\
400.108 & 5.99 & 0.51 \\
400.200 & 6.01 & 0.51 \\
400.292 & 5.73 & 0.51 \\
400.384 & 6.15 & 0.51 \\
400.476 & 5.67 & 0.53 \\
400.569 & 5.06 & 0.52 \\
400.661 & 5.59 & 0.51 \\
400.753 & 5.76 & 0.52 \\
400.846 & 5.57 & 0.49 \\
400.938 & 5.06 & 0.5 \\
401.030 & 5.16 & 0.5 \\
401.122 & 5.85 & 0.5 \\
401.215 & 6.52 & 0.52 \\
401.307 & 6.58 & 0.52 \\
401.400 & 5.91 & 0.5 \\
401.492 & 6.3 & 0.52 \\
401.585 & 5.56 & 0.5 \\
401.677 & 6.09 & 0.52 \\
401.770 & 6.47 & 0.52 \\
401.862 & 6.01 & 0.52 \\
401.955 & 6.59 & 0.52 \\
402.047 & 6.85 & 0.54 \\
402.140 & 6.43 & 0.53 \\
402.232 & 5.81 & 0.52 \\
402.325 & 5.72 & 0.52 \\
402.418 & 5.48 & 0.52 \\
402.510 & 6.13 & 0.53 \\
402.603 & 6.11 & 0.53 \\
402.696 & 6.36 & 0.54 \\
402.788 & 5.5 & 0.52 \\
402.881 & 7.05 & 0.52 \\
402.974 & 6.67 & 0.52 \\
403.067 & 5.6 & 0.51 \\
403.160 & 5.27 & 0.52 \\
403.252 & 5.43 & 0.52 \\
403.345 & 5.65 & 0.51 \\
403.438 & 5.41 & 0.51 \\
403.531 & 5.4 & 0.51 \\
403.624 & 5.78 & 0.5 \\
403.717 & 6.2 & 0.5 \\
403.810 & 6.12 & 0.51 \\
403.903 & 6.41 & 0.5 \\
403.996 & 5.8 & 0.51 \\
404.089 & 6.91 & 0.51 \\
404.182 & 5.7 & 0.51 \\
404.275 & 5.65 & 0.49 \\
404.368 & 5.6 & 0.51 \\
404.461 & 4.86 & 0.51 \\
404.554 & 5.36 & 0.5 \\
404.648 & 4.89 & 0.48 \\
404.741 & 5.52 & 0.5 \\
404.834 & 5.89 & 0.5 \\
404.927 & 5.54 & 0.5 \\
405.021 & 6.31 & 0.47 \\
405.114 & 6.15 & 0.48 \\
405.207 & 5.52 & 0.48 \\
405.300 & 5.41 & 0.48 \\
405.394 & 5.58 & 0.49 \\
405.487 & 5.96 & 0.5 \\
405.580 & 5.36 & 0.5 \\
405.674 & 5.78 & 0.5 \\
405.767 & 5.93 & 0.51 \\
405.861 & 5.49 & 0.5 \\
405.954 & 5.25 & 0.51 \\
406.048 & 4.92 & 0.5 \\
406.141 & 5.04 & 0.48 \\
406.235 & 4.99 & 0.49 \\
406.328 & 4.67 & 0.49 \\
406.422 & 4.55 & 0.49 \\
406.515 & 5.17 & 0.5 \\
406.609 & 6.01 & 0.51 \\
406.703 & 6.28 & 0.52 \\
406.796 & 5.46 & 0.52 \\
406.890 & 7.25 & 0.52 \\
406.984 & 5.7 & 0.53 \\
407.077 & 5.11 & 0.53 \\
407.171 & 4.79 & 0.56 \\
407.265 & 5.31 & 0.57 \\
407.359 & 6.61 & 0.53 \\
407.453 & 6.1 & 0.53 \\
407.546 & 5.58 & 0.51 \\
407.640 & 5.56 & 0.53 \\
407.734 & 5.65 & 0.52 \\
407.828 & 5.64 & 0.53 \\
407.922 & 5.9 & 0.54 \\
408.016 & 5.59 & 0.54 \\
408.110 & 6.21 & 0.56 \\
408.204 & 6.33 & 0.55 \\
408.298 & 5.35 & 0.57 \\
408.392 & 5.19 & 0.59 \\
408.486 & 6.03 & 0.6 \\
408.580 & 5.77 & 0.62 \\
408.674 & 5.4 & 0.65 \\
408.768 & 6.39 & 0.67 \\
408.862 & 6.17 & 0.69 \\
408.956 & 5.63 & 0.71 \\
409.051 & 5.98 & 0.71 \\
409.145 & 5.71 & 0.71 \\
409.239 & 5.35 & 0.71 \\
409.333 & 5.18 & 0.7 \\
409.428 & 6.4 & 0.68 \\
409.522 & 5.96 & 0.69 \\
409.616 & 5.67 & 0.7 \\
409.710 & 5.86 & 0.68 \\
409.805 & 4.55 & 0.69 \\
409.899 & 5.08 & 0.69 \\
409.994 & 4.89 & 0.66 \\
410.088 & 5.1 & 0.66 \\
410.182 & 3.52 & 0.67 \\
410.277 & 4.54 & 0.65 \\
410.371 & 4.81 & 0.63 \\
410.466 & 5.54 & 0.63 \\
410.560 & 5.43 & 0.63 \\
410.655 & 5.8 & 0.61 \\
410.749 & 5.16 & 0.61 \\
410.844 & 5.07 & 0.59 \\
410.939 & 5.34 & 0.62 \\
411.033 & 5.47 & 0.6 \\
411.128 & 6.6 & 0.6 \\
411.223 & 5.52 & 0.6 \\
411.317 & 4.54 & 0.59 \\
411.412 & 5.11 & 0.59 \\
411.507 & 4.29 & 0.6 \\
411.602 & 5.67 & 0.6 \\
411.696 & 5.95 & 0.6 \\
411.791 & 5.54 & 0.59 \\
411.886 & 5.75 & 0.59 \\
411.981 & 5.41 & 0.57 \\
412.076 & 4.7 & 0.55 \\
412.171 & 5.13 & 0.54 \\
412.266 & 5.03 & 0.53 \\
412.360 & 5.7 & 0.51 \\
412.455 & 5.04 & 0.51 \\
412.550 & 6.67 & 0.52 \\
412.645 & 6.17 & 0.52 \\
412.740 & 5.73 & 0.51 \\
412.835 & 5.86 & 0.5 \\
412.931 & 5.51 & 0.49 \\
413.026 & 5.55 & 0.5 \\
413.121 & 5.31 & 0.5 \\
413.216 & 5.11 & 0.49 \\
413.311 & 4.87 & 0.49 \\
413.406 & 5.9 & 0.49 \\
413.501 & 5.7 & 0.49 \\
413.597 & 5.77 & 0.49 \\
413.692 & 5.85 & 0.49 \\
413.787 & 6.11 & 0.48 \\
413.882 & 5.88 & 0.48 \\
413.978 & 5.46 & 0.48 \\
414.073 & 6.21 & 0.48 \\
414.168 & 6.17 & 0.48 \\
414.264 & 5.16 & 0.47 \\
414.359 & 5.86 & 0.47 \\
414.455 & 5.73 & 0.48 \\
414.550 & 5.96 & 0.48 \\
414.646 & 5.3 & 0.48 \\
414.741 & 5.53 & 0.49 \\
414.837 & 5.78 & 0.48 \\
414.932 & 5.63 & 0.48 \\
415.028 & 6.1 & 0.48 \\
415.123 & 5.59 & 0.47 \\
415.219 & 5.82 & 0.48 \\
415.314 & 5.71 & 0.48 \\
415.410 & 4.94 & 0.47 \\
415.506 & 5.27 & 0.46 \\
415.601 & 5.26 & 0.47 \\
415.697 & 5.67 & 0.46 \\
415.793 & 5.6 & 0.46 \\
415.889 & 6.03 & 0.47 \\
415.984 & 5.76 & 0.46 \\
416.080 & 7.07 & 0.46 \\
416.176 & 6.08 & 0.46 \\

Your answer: 1.54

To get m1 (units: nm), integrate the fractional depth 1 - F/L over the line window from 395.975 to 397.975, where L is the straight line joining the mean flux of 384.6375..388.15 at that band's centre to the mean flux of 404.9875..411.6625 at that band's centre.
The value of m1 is 0.72 nm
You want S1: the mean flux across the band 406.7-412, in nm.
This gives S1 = 5.53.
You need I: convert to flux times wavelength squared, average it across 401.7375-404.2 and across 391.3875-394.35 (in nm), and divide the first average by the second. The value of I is 1.8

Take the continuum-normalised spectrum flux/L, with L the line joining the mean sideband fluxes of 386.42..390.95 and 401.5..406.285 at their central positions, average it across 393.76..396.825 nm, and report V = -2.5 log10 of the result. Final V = 0.22 mag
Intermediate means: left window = 3.94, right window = 5.8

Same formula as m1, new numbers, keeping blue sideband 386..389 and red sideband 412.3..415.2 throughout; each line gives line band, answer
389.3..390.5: 0.072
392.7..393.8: 0.487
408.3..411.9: 0.033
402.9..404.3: -0.235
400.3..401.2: -0.133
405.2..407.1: -0.105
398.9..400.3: -0.210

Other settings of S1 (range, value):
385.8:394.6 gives 3.86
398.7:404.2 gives 5.79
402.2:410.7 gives 5.63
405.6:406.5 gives 5.18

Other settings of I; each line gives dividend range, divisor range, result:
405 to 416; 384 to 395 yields 1.59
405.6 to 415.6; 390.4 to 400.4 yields 1.46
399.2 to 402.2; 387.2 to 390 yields 1.67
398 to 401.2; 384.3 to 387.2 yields 1.36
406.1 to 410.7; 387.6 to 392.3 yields 1.50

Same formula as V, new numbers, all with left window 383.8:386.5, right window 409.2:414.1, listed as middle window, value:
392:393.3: 0.193 mag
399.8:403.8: -0.205 mag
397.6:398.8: 0.062 mag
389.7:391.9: -0.032 mag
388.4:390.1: 0.163 mag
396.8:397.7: 0.498 mag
